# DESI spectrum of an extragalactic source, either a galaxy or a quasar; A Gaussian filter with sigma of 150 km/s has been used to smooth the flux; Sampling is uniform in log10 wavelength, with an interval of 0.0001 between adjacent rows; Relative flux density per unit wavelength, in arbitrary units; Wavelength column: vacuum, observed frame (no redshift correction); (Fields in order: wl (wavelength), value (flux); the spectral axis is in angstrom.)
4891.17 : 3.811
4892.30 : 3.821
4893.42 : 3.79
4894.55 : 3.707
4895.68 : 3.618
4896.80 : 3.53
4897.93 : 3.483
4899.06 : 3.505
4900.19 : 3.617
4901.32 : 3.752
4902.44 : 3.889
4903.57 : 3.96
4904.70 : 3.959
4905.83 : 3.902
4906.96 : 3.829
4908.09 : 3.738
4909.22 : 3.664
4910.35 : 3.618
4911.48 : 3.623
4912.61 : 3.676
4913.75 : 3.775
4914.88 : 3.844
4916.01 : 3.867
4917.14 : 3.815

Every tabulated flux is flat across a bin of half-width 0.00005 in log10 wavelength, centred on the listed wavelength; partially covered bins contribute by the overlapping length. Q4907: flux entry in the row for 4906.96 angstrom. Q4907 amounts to 3.829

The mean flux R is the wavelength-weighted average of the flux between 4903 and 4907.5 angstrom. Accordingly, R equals 3.91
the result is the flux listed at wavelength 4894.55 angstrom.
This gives 3.707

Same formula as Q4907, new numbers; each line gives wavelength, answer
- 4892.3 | 3.821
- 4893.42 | 3.79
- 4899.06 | 3.505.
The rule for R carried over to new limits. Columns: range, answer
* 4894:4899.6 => 3.57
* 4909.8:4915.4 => 3.7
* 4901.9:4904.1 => 3.92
